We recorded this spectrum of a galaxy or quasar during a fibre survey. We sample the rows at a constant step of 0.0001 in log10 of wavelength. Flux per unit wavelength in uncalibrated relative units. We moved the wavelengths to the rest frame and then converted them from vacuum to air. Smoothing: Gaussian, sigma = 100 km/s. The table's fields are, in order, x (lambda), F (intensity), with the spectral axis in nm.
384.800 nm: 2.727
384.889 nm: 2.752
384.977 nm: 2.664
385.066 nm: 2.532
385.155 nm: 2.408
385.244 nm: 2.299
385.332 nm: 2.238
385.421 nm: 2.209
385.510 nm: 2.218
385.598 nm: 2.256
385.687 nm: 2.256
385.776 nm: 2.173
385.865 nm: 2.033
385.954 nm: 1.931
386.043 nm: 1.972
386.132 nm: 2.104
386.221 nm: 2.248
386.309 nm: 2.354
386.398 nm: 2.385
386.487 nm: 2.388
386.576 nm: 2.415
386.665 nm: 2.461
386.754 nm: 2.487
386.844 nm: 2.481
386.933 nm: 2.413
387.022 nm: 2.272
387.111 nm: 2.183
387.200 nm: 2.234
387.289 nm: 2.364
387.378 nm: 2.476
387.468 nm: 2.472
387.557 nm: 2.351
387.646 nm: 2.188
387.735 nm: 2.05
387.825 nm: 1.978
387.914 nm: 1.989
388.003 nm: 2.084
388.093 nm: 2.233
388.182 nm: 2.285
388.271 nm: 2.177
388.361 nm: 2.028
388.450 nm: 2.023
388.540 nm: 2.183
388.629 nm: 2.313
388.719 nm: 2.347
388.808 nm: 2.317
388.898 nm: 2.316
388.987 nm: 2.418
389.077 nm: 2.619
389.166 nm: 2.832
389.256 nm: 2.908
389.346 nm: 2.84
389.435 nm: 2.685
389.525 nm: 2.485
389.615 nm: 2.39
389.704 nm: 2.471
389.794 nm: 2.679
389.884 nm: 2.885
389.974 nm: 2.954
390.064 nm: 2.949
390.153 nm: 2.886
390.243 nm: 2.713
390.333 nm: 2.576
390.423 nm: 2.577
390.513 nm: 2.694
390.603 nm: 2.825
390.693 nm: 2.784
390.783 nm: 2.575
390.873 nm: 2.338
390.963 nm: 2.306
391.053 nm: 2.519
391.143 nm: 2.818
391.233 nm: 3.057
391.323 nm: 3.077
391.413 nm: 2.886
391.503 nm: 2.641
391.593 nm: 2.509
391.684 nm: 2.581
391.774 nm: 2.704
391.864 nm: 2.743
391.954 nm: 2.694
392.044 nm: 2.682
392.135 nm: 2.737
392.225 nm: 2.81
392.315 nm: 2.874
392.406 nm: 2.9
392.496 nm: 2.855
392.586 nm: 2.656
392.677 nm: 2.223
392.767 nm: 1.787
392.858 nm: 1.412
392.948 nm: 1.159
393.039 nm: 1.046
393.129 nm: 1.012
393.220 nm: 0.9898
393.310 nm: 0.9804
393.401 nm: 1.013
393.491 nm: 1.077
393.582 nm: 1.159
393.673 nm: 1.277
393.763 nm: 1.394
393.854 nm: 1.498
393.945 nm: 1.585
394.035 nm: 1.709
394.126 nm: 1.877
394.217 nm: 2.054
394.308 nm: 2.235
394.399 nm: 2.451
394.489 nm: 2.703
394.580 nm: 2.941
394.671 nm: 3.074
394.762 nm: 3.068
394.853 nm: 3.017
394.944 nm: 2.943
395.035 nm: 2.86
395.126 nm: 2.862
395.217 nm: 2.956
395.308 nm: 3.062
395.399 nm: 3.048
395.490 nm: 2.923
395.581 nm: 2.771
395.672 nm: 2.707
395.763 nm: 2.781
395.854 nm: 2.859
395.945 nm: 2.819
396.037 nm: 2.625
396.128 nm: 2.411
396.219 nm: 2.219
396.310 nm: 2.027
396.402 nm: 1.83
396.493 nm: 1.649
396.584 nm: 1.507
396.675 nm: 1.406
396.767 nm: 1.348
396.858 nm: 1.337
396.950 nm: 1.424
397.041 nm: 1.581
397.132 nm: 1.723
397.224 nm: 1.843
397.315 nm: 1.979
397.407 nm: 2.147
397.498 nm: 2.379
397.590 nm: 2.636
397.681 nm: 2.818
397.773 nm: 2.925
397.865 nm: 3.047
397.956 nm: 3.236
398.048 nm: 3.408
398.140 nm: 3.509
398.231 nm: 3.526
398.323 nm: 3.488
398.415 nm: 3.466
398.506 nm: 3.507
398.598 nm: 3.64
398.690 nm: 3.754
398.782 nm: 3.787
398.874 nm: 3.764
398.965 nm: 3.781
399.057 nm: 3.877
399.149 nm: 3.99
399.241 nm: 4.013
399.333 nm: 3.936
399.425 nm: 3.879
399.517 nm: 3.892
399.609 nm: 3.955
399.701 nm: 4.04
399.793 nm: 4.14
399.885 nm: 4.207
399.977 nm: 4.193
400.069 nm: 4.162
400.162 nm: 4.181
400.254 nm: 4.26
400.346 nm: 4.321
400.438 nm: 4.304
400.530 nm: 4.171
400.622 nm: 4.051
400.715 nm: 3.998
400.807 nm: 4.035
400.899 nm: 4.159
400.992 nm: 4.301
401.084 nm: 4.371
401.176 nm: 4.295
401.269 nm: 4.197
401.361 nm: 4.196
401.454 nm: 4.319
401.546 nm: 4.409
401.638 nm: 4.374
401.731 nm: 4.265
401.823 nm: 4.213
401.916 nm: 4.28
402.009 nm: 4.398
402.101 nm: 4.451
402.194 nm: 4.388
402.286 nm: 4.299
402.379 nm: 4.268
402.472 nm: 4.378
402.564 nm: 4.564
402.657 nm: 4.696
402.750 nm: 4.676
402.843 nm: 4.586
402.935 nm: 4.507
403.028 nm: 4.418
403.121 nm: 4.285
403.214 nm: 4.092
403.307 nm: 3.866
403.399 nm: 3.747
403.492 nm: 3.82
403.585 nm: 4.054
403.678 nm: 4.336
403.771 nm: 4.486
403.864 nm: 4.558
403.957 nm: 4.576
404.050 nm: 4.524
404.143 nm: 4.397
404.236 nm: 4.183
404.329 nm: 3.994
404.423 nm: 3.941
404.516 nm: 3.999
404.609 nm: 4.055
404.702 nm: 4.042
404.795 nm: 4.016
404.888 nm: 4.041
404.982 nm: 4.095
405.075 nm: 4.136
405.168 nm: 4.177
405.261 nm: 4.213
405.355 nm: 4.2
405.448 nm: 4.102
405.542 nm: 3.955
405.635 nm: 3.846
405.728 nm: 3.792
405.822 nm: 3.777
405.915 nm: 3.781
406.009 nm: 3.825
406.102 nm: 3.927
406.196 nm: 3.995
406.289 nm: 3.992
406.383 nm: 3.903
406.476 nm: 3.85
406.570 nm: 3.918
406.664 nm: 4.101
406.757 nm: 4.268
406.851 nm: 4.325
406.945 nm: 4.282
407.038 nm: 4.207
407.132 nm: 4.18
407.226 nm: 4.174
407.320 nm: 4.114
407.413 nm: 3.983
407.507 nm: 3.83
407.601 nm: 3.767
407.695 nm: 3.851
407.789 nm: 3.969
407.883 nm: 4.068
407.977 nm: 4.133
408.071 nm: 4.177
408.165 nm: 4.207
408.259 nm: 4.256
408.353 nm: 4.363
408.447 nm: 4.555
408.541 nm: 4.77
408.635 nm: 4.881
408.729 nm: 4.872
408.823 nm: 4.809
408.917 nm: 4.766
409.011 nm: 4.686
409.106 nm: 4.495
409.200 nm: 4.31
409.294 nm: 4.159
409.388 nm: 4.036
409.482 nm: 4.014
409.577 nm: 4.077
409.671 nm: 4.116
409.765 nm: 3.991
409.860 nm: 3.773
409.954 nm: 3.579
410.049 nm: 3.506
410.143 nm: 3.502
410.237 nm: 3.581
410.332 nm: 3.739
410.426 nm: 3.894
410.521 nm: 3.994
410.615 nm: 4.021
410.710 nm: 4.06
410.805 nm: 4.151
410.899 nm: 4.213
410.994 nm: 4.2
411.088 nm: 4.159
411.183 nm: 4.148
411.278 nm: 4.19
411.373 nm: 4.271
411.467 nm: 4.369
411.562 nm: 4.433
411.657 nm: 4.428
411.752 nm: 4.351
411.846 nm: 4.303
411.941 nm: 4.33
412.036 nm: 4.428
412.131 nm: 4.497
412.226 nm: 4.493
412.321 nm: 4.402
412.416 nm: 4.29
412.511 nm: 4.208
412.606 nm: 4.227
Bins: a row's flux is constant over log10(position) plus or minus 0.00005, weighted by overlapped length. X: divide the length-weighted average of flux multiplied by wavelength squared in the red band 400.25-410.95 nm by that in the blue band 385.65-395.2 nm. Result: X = 1.9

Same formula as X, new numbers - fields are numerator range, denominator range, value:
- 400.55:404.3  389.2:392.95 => 1.73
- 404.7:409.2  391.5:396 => 1.94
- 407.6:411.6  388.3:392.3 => 1.75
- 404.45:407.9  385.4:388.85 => 1.98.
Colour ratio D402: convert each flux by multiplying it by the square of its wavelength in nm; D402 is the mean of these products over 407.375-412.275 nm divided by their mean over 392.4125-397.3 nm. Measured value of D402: 2.17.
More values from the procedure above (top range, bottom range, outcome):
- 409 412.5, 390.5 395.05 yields 2.00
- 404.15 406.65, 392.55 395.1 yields 2.22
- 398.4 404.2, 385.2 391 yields 1.87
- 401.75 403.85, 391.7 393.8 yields 2.35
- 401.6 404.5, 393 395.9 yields 2.05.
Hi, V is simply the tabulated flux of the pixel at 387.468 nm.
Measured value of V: 2.472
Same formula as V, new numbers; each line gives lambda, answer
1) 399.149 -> 3.99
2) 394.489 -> 2.703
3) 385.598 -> 2.256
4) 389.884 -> 2.885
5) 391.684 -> 2.581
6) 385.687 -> 2.256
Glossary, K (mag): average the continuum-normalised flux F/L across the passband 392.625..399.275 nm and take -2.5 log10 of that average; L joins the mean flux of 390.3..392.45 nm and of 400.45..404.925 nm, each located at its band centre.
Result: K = 0.36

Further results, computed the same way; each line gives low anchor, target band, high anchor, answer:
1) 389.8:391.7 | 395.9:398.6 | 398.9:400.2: 0.455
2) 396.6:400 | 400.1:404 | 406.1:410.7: -0.227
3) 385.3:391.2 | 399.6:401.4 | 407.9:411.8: -0.217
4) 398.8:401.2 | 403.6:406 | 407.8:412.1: 0.005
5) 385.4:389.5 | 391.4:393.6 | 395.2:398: 0.112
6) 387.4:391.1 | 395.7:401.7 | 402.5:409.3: 0.060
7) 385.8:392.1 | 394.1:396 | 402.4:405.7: 0.149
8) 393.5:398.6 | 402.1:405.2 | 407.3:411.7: -0.242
